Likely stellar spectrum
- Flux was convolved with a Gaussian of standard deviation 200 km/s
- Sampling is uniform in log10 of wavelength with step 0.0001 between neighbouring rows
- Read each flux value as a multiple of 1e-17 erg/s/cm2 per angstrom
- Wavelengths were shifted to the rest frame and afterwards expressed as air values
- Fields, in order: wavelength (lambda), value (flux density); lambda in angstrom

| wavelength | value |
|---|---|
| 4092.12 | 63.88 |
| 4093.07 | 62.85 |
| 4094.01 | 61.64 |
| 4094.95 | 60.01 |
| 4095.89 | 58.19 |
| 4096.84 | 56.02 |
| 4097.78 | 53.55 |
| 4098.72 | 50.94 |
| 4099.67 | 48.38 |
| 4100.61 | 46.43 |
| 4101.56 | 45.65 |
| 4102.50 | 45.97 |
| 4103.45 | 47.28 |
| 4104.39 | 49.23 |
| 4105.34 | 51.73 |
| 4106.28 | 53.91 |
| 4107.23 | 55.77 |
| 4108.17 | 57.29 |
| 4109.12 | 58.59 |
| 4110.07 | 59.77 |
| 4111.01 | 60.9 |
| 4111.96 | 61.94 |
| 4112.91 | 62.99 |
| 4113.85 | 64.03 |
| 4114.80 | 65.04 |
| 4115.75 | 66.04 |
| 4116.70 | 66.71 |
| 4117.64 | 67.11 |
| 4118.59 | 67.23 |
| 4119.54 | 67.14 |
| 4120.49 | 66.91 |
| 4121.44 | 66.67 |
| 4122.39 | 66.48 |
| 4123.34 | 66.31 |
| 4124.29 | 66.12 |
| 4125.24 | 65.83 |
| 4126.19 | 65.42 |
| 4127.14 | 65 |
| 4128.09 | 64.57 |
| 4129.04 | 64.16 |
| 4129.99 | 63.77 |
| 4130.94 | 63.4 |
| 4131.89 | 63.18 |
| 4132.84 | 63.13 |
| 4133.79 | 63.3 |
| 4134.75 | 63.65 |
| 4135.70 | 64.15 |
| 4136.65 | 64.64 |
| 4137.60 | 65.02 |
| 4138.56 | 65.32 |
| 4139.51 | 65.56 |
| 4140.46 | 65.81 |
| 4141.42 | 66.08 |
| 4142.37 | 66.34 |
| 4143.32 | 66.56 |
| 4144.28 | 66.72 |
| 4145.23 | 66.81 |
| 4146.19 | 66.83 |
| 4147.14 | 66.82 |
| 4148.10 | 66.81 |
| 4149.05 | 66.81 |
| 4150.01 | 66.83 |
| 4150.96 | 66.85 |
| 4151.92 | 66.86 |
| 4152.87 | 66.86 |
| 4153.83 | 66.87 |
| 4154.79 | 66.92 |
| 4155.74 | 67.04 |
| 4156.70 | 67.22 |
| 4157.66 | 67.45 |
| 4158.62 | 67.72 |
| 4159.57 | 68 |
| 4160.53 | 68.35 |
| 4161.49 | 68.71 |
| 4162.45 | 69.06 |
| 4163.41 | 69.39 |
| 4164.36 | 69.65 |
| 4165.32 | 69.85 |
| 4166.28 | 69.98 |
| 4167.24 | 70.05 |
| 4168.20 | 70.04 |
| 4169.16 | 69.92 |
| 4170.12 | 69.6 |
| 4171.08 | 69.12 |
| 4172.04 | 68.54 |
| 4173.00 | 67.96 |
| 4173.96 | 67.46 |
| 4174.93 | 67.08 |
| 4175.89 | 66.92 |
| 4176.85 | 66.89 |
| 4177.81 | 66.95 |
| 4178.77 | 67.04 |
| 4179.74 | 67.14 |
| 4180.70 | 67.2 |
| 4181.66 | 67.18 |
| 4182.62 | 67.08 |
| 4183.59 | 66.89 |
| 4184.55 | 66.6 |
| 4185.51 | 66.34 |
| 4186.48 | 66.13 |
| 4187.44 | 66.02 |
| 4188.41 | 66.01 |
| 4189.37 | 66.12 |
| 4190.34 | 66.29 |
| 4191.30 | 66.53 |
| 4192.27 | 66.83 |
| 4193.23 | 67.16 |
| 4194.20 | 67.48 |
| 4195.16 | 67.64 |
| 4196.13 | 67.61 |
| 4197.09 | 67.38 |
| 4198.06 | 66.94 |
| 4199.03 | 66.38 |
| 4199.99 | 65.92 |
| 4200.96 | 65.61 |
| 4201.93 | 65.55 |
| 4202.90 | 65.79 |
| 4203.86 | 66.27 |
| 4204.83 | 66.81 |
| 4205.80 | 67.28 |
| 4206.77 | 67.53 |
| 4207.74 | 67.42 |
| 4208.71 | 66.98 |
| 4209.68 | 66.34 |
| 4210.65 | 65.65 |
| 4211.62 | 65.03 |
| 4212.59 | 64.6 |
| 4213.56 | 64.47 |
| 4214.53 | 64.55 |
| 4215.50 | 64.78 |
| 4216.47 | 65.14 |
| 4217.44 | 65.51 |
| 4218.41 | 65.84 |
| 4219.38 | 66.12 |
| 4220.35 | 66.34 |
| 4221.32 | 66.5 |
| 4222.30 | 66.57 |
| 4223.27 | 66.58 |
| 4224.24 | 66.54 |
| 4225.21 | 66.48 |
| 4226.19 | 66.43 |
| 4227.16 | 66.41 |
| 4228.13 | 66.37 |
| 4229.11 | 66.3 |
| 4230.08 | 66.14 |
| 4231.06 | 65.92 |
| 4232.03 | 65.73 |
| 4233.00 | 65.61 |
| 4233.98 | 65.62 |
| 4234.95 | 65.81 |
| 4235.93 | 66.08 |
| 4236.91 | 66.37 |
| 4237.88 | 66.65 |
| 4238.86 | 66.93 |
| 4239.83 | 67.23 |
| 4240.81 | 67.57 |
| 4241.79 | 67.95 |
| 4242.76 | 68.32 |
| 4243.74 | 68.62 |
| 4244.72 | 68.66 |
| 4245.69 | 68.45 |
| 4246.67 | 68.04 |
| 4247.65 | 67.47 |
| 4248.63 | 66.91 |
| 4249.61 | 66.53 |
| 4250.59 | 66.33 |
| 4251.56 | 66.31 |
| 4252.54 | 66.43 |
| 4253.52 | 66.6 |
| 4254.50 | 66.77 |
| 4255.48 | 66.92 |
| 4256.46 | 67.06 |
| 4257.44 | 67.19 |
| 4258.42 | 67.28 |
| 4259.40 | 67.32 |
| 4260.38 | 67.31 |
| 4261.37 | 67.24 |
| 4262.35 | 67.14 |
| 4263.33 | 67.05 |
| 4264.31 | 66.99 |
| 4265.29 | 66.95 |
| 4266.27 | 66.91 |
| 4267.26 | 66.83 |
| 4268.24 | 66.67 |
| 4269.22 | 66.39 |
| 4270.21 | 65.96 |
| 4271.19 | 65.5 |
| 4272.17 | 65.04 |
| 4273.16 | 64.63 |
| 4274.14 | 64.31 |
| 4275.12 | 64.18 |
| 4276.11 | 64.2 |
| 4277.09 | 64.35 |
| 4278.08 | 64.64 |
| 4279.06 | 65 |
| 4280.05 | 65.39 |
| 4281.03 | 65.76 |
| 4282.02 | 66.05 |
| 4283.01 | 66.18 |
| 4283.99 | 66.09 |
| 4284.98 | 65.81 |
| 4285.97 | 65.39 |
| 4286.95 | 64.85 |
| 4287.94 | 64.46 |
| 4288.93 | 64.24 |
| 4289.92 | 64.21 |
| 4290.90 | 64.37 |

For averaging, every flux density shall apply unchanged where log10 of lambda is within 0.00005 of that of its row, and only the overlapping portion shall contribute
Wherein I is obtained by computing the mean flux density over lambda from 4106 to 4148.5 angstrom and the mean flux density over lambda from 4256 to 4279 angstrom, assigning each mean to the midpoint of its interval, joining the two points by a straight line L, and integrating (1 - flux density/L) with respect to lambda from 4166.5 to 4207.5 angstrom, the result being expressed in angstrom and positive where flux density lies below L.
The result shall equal -1.3 angstrom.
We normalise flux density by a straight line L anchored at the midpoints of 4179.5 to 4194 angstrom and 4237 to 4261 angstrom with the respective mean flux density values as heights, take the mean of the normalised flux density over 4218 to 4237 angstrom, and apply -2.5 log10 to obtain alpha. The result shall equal 0.01 mag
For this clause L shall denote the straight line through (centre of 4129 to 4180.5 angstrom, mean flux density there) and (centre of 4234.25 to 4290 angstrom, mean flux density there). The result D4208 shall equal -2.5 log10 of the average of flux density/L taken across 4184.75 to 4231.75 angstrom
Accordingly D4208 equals 0.01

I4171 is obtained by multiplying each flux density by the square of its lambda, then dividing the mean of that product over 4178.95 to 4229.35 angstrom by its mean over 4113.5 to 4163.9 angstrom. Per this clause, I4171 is 1.0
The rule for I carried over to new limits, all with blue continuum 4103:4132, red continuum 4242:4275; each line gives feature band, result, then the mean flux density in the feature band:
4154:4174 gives -1.53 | 68.7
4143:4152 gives -0.50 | 66.8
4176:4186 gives -0.40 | 66.9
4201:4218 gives -0.16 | 65.8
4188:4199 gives -0.36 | 66.9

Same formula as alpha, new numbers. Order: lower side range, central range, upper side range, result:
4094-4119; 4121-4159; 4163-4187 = -0.058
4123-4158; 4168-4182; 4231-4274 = -0.030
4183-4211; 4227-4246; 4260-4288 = -0.011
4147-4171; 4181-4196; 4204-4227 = 0.006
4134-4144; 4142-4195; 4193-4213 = -0.027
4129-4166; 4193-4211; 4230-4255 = 0.000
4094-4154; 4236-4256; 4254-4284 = -0.029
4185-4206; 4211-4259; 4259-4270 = 0.004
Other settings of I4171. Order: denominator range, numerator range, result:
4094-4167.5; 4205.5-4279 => 1.11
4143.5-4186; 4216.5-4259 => 1.02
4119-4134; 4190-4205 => 1.06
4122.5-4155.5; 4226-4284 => 1.07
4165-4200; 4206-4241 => 1.00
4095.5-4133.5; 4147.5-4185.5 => 1.16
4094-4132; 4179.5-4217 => 1.15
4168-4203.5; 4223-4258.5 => 1.02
